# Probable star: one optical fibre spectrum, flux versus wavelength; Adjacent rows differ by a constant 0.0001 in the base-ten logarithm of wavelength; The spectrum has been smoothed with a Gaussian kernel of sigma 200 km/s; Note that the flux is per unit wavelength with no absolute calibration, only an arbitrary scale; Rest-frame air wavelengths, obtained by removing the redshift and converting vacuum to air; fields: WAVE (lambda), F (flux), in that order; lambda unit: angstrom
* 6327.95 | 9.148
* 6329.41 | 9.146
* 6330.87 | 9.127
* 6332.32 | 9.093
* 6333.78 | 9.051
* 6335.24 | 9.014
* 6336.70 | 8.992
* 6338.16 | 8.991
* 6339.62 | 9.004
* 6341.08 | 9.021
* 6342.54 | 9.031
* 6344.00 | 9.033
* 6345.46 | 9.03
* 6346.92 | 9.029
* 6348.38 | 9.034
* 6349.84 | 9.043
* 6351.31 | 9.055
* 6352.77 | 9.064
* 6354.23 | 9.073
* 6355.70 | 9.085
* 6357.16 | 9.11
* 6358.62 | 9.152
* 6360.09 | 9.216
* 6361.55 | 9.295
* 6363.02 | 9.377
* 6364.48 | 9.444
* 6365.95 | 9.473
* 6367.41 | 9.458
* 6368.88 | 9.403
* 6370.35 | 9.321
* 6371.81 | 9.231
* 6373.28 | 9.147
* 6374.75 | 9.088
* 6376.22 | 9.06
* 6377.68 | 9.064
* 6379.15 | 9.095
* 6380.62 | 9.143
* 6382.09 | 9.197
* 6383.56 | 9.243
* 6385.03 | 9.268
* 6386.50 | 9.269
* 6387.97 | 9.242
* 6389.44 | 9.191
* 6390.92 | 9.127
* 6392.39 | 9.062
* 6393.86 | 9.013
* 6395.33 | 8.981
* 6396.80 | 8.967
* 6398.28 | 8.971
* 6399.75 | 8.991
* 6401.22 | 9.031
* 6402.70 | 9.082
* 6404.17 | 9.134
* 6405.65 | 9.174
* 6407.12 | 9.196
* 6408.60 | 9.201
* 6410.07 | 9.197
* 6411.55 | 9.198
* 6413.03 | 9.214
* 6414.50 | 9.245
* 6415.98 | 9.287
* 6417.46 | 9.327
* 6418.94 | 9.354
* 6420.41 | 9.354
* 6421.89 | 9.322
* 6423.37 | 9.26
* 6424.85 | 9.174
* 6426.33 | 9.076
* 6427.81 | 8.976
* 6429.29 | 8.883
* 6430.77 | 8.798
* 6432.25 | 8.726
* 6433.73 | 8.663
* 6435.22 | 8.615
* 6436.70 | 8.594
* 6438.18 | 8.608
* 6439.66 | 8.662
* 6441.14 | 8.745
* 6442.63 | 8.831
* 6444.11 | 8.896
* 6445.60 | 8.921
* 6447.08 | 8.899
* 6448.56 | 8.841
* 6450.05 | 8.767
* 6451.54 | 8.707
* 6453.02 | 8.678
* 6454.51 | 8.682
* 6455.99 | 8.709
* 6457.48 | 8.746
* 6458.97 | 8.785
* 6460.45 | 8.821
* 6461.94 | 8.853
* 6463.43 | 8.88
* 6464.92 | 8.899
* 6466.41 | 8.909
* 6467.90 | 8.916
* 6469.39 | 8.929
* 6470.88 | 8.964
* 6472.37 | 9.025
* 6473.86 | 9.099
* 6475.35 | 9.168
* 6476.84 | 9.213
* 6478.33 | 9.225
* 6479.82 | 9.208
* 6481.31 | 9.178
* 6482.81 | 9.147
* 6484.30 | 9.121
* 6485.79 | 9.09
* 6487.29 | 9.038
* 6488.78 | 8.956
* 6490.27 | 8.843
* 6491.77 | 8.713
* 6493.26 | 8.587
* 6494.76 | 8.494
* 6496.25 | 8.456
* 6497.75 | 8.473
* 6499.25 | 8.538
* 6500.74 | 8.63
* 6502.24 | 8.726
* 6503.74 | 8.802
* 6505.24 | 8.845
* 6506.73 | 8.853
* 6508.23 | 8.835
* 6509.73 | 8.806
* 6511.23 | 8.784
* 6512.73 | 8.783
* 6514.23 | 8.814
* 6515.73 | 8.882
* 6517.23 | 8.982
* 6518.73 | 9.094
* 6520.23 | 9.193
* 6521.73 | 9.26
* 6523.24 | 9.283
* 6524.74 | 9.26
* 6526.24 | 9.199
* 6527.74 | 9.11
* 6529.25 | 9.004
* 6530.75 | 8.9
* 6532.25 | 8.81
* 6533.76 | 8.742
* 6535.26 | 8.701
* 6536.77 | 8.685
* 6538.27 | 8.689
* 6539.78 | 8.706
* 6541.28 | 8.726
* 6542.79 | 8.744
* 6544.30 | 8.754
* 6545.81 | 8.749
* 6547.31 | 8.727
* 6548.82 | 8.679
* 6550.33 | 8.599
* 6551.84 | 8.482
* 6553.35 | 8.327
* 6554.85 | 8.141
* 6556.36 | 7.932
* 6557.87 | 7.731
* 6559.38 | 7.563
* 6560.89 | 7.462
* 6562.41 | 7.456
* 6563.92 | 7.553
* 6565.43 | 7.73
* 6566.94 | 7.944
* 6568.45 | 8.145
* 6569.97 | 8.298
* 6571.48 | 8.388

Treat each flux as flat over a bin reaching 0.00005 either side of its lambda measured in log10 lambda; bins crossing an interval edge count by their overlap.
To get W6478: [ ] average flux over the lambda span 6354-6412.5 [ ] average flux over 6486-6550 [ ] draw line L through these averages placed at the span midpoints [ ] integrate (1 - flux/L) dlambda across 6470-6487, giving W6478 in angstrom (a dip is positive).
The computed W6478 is -0.4 angstrom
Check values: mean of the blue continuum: 9.17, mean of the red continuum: 8.83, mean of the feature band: 9.13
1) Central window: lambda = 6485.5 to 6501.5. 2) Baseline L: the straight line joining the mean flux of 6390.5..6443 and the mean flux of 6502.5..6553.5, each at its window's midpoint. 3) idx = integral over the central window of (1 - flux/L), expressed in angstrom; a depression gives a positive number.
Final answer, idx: 0.37 angstrom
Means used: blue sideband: 9.03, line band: 8.7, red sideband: 8.85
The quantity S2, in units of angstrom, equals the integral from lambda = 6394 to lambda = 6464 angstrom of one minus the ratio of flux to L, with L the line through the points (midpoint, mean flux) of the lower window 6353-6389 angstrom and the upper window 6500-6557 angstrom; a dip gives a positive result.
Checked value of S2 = 0.9 angstrom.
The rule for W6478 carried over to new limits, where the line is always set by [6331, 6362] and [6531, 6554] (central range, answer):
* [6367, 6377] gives -0.2 angstrom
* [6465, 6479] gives -0.4 angstrom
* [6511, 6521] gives -0.2 angstrom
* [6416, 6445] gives -0.2 angstrom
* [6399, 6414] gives -0.3 angstrom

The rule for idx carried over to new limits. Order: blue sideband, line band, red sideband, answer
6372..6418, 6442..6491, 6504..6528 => 0.6 angstrom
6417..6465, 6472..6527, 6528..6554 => -1.0 angstrom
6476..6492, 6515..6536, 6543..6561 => -1.0 angstrom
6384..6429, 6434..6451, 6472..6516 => 0.5 angstrom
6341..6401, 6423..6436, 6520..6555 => 0.2 angstrom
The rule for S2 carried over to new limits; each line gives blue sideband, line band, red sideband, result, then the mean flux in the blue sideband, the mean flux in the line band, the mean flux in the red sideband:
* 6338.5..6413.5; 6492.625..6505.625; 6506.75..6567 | 0.2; 9.15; 8.61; 8.6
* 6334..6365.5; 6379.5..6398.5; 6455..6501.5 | -0.2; 9.1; 9.13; 8.89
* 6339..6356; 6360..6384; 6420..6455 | -0.7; 9.04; 9.25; 8.86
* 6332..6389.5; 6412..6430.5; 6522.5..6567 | -0.5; 9.15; 9.2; 8.49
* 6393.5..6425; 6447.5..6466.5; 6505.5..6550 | 0.6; 9.17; 8.79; 8.89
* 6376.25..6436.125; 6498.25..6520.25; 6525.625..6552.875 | 0.1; 9.11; 8.82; 8.77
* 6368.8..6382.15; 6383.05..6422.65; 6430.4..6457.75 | -0.8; 9.16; 9.17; 8.74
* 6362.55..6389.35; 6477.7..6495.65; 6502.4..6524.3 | 0.1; 9.25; 8.96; 8.94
